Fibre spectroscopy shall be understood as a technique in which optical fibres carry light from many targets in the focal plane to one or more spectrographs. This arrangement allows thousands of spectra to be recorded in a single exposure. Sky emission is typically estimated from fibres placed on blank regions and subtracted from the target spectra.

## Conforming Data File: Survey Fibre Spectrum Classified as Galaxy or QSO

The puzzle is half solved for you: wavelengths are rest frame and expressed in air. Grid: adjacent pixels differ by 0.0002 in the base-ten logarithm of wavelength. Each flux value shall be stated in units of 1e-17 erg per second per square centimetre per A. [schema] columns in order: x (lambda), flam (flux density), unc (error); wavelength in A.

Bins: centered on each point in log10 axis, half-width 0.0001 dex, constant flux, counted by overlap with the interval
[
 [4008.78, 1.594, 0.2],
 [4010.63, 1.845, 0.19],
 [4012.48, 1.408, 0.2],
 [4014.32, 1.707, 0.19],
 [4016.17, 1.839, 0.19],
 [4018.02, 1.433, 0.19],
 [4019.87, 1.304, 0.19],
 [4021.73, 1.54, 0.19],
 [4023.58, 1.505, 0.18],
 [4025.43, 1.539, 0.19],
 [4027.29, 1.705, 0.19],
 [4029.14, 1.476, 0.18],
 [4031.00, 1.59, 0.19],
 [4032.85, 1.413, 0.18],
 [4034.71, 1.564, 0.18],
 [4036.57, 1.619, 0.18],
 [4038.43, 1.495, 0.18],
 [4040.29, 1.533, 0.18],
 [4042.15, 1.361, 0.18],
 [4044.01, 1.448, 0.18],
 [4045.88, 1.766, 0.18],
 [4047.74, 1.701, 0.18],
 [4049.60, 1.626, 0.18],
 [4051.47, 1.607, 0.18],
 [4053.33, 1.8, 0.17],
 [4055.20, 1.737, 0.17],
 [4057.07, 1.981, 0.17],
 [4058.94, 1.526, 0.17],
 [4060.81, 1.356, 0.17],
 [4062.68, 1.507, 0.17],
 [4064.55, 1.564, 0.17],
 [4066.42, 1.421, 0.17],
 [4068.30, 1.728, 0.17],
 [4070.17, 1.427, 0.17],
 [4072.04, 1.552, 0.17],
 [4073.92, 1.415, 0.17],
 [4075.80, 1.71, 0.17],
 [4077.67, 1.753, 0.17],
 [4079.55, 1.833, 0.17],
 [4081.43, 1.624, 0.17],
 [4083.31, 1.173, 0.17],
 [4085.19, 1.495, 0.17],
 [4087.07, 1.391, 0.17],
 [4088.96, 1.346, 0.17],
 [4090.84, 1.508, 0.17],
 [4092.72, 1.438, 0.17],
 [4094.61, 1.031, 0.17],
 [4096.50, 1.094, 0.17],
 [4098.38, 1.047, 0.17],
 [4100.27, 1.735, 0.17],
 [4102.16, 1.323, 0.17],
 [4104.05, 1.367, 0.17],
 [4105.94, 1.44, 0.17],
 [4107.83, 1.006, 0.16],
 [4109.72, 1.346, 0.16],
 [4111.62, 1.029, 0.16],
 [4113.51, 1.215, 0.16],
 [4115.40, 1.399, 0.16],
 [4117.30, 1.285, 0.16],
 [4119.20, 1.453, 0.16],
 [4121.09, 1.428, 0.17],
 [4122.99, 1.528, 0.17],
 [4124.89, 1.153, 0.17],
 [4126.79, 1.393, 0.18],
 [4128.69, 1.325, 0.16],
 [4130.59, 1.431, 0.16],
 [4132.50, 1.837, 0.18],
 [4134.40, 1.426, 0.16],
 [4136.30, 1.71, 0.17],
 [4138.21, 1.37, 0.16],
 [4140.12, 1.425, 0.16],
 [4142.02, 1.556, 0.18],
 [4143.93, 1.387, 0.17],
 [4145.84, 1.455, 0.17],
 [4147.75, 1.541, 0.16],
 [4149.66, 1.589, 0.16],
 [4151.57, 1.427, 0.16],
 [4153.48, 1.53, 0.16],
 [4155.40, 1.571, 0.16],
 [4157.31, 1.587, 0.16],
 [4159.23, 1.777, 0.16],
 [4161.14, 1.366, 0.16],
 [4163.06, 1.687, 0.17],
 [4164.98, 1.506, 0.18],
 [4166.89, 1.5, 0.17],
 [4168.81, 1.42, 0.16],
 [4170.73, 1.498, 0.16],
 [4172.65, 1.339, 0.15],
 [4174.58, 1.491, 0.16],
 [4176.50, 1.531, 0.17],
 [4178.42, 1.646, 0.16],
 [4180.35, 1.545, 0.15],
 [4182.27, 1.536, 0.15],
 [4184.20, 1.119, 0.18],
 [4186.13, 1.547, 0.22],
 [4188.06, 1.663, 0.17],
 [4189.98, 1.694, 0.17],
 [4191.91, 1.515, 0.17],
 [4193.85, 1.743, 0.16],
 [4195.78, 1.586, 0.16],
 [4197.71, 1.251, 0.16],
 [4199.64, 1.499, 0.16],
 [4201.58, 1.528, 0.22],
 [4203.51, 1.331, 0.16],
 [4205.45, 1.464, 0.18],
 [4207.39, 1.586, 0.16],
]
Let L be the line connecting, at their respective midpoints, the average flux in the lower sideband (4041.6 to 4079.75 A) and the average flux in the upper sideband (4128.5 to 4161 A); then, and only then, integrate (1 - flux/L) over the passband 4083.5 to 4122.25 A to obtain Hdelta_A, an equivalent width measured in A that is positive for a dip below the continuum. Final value 6.2 A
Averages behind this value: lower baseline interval 1.61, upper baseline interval 1.53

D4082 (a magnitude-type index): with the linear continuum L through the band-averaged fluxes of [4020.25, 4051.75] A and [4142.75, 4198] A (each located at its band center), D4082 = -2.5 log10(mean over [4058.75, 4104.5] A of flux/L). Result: 0.06 mag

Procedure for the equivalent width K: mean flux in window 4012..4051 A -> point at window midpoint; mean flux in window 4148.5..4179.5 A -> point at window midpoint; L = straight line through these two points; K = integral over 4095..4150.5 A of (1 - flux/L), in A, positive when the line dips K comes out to 5.4 A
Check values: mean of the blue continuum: 1.55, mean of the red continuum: 1.53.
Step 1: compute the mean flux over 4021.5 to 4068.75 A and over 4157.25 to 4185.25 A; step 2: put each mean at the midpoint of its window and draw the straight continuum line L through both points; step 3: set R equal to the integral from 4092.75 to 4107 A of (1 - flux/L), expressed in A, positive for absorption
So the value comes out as 2.3 A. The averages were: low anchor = 1.58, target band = 1.3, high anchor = 1.5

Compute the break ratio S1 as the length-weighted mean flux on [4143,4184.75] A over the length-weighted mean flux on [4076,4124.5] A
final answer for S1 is 1.1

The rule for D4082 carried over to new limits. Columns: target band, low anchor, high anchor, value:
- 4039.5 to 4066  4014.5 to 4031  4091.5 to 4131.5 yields -0.10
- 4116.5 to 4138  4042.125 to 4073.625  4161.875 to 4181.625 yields 0.07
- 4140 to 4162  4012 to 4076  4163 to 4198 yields 0.00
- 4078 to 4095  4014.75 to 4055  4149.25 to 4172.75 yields 0.07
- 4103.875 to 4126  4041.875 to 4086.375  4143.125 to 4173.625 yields 0.19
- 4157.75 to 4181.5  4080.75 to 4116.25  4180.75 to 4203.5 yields -0.05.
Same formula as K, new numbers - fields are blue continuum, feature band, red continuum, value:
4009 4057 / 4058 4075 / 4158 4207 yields 0.8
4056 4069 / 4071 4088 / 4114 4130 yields -0.3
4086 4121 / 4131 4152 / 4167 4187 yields -2.0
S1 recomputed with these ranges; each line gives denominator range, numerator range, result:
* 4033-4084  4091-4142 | 0.86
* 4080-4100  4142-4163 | 1.14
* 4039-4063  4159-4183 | 0.94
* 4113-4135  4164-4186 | 1.04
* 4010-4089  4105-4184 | 0.93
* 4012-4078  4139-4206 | 0.96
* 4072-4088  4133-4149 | 0.97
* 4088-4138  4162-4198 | 1.12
